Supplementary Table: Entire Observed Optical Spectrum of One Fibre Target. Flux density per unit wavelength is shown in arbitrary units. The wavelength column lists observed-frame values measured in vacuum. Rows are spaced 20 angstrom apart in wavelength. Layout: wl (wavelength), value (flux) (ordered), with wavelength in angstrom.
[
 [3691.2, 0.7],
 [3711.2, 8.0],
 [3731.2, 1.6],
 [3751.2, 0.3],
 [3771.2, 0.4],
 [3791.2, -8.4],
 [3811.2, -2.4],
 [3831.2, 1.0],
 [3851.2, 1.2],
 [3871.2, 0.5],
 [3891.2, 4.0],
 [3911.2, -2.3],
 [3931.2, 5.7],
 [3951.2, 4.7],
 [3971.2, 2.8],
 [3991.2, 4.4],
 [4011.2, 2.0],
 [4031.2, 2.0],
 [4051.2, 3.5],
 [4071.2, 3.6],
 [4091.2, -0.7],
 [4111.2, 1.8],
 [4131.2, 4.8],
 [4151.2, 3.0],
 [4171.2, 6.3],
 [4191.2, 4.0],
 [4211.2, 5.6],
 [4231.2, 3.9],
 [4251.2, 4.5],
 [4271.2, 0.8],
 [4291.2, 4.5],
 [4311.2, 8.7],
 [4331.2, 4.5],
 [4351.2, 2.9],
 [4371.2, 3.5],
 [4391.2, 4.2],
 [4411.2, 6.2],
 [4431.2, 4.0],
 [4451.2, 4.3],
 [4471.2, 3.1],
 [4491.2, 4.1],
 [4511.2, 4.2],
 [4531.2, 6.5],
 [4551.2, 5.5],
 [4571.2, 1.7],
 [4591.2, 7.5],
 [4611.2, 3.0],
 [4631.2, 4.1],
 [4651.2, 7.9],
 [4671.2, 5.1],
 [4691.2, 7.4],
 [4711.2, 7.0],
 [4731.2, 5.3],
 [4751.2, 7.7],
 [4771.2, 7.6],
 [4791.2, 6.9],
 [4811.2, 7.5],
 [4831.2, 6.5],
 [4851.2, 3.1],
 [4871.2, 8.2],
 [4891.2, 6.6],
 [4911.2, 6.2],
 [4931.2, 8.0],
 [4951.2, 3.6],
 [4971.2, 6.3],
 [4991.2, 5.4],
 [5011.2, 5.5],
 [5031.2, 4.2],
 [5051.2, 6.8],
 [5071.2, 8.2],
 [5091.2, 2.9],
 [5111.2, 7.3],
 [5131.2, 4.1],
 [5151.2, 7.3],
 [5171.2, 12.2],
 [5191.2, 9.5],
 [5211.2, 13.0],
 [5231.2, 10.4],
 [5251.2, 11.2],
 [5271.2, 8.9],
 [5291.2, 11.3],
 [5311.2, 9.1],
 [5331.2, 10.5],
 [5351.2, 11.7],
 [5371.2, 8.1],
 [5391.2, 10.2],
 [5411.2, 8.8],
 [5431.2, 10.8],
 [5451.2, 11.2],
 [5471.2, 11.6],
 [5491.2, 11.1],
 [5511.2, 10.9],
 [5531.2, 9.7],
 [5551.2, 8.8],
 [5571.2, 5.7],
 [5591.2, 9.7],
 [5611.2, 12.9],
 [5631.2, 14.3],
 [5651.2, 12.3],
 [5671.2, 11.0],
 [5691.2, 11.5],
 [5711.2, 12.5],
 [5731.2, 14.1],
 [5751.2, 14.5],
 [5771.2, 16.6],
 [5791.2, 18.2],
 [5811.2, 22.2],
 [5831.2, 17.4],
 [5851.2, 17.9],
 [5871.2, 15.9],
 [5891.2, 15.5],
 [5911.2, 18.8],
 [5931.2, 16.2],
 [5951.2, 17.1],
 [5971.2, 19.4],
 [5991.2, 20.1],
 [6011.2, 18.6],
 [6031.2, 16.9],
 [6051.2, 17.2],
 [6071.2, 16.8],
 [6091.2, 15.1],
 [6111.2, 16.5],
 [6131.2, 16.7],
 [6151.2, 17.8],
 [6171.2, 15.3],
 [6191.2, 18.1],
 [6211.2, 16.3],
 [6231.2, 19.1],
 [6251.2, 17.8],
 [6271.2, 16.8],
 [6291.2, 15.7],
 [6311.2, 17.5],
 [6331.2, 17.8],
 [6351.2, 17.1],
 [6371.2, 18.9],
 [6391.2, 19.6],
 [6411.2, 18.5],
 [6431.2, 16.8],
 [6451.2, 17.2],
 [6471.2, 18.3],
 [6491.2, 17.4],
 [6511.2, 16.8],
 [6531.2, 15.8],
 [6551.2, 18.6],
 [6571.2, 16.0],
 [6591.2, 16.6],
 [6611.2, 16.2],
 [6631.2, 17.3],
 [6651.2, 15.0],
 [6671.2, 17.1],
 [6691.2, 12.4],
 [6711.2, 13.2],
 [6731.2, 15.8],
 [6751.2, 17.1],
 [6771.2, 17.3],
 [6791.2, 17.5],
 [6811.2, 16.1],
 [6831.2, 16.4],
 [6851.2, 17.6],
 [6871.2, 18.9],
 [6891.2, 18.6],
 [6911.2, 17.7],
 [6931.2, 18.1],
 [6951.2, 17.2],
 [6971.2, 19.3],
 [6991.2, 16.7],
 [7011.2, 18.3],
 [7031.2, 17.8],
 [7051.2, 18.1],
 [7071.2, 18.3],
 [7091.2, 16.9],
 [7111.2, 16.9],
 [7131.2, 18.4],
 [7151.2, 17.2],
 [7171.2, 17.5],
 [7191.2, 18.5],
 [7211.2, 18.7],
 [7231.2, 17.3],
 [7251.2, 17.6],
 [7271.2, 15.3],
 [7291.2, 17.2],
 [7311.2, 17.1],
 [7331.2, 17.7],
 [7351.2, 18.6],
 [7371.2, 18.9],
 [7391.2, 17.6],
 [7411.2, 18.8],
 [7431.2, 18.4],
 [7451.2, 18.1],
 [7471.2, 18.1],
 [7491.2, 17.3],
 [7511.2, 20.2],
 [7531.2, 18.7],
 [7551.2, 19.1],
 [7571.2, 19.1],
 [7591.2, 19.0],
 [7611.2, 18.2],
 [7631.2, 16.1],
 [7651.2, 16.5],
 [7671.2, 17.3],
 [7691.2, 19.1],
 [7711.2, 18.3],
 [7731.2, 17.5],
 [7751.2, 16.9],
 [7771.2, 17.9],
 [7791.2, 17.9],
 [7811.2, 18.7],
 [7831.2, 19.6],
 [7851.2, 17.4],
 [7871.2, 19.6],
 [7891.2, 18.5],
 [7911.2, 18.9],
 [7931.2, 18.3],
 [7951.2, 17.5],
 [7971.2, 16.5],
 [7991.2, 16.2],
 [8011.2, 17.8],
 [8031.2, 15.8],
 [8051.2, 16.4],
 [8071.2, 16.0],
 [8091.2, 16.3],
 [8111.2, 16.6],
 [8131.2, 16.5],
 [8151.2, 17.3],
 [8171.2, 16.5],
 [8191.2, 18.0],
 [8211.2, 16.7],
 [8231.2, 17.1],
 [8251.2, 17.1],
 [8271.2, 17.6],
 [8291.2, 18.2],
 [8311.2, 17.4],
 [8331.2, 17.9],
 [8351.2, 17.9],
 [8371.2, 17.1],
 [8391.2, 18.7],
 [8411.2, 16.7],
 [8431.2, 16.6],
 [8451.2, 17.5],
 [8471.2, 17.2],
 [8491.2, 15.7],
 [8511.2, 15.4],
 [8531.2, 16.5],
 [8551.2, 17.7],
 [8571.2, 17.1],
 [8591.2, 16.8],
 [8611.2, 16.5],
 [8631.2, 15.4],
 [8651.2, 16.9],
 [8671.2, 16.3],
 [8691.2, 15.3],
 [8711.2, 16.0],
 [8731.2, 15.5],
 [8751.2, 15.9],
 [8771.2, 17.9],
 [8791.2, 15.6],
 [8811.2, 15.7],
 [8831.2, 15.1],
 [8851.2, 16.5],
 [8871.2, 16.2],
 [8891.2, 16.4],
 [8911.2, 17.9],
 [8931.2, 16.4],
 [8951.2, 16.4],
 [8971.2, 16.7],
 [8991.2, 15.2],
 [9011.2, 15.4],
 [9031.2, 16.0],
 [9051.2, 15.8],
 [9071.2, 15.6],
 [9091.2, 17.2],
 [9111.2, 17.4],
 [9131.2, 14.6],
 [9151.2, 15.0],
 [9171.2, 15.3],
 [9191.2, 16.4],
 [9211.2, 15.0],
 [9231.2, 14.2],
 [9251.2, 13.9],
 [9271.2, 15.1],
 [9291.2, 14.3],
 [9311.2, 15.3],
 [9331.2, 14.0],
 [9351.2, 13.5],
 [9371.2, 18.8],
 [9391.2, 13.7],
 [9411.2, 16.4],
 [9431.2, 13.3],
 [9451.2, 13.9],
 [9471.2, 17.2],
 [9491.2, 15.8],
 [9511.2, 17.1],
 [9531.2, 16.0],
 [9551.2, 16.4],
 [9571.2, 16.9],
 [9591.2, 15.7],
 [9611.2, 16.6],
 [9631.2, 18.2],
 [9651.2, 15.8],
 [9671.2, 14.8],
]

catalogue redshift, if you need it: 0.29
